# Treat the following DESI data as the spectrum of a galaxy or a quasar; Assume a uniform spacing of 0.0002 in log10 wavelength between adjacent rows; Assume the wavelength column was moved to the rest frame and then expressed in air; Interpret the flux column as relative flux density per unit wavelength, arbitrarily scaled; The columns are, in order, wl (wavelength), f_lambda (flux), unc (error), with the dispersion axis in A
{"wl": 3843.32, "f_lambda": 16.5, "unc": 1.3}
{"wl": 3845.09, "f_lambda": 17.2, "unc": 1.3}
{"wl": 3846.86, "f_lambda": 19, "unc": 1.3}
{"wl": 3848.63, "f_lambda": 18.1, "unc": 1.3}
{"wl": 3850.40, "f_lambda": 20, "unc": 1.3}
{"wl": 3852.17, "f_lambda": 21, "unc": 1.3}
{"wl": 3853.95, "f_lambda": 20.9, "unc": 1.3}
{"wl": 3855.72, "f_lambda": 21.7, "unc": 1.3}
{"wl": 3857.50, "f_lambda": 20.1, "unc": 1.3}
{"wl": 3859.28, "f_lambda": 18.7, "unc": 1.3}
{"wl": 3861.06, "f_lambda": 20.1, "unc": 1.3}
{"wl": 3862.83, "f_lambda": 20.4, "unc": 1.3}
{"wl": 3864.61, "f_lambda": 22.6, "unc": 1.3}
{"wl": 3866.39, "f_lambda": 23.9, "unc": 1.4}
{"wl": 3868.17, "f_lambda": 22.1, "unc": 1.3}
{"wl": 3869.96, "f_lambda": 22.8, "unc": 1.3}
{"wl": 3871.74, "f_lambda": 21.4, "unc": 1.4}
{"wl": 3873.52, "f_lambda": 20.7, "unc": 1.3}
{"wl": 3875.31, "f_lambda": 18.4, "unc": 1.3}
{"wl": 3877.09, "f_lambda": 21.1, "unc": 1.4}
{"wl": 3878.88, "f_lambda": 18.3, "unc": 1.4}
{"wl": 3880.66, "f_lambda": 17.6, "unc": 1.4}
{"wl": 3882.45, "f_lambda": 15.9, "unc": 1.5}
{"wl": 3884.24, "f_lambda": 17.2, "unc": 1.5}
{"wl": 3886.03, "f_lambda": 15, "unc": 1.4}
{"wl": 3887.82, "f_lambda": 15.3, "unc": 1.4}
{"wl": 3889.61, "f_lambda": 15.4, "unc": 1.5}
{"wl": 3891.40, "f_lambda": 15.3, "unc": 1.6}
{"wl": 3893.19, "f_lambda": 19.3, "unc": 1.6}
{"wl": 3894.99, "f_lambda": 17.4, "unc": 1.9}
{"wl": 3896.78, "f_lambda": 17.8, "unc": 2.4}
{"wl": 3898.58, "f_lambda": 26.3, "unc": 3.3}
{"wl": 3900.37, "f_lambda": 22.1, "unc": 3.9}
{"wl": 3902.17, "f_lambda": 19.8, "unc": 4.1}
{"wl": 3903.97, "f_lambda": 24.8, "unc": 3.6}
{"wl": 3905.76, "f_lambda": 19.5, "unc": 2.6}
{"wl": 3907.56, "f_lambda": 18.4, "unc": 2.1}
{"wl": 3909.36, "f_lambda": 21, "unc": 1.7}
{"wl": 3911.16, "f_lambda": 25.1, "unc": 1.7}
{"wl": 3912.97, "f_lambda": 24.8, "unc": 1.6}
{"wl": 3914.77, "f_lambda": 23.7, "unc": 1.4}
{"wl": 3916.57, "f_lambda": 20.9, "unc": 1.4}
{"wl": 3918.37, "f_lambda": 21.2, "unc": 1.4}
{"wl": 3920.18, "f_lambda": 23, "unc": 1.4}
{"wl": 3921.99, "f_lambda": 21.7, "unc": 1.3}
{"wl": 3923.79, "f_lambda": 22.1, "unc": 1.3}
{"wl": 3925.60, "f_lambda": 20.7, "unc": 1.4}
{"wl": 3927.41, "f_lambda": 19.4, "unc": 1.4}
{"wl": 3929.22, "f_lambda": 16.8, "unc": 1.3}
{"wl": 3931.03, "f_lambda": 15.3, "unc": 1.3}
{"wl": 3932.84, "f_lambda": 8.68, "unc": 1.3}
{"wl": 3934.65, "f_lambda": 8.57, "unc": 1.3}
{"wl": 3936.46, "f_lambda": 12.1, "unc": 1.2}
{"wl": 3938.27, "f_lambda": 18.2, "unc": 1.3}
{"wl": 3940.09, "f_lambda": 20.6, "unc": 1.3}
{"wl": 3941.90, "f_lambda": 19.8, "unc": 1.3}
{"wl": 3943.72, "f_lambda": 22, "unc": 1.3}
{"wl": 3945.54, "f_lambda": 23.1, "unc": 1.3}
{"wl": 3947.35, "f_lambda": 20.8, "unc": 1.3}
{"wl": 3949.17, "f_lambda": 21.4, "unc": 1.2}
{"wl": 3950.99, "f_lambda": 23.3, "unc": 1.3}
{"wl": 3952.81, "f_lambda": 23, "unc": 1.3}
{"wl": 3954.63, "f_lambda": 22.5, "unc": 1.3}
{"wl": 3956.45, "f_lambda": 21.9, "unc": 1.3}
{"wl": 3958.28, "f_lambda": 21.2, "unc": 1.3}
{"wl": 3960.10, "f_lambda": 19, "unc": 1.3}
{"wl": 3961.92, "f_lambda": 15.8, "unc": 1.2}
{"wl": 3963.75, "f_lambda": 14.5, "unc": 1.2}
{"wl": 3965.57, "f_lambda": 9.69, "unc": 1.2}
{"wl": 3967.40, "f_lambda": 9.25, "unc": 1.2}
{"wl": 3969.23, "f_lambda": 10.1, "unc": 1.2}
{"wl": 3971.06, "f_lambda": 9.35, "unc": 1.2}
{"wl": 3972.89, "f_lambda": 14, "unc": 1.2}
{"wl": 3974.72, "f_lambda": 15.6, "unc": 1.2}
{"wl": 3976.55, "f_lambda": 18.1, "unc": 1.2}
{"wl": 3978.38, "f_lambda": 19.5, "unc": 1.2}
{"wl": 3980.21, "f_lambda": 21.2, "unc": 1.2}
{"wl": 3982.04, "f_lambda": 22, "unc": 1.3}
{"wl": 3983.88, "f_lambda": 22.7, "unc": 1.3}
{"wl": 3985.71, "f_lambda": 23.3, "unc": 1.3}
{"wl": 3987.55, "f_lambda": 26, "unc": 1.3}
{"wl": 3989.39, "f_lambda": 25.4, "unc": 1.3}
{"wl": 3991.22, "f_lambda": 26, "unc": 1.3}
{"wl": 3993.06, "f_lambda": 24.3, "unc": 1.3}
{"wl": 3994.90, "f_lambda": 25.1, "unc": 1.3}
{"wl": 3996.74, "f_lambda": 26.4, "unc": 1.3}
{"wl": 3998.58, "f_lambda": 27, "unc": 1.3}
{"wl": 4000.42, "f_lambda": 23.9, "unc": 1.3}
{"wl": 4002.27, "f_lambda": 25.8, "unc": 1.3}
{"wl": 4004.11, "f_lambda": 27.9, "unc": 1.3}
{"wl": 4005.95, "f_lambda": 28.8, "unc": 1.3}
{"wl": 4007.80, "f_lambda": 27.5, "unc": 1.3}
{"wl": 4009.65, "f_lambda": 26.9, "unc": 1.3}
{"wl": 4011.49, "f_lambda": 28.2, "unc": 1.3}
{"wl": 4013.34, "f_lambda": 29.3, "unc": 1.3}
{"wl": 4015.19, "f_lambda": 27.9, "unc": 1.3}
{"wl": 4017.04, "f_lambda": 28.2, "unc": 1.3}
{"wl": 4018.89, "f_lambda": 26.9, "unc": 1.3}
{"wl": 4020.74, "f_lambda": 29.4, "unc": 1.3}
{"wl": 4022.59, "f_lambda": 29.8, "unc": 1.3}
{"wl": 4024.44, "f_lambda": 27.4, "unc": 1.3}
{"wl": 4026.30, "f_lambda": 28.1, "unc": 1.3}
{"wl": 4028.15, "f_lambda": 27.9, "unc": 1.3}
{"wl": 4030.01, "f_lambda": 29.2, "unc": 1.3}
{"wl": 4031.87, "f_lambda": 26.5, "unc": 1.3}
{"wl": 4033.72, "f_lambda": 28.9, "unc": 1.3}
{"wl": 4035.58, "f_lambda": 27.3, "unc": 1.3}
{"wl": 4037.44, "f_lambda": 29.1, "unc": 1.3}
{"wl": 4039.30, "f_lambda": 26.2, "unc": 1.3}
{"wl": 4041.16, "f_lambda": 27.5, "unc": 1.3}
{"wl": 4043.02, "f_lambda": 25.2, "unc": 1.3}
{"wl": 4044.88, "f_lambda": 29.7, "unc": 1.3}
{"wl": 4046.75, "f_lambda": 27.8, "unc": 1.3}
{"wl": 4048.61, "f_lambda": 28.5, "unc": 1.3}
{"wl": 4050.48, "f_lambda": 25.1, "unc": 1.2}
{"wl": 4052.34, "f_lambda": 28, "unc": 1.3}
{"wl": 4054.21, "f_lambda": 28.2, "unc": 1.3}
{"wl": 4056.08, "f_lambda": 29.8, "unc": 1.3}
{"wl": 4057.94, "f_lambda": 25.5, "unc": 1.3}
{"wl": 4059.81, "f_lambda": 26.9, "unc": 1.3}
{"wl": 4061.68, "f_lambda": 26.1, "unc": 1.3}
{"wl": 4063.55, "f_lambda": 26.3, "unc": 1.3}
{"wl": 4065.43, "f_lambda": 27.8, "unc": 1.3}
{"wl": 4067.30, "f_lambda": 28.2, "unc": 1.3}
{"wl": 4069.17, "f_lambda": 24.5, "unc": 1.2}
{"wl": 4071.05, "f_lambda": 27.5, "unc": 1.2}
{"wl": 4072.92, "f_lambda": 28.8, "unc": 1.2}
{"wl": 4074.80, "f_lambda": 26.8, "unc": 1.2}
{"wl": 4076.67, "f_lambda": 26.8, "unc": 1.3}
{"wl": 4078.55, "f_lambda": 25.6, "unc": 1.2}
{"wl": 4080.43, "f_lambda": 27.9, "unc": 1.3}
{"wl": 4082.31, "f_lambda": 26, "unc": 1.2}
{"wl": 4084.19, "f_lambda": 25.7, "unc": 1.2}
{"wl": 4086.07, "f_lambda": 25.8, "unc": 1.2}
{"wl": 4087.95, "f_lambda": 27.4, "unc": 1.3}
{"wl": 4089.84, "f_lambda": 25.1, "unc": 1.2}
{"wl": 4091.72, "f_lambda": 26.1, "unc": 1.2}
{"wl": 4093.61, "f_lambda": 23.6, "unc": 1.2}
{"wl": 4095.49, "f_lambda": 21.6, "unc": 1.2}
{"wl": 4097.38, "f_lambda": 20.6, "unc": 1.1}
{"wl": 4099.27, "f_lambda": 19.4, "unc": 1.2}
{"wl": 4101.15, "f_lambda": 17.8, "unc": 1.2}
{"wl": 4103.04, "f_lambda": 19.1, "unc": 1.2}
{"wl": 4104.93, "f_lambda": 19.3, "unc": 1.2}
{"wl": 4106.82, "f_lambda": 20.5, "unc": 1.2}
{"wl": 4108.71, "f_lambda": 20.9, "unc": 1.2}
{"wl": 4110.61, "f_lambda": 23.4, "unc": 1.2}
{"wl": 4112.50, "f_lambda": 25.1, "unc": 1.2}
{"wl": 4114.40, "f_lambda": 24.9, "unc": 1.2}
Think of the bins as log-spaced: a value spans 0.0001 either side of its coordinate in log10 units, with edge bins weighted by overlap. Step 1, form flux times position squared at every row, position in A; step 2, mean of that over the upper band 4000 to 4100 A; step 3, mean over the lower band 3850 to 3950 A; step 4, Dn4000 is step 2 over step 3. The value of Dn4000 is 1.47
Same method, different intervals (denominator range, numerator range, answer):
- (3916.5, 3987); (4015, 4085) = 1.58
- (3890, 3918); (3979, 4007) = 1.25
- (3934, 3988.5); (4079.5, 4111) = 1.34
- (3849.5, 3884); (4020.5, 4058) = 1.50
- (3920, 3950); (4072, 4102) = 1.45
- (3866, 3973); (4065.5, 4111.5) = 1.40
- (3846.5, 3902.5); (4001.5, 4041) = 1.54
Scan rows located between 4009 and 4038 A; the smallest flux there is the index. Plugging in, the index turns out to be 26.5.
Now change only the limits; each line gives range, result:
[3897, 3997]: 8.57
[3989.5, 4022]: 23.9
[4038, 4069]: 25.1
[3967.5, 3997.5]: 9.35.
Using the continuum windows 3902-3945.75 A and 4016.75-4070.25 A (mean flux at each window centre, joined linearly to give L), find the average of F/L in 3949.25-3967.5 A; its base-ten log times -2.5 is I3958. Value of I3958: 0.175 mag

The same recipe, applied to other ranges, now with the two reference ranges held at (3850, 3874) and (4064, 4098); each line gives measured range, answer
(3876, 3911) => 0.16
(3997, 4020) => -0.13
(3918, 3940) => 0.29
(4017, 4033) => -0.14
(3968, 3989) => 0.28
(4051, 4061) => -0.09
